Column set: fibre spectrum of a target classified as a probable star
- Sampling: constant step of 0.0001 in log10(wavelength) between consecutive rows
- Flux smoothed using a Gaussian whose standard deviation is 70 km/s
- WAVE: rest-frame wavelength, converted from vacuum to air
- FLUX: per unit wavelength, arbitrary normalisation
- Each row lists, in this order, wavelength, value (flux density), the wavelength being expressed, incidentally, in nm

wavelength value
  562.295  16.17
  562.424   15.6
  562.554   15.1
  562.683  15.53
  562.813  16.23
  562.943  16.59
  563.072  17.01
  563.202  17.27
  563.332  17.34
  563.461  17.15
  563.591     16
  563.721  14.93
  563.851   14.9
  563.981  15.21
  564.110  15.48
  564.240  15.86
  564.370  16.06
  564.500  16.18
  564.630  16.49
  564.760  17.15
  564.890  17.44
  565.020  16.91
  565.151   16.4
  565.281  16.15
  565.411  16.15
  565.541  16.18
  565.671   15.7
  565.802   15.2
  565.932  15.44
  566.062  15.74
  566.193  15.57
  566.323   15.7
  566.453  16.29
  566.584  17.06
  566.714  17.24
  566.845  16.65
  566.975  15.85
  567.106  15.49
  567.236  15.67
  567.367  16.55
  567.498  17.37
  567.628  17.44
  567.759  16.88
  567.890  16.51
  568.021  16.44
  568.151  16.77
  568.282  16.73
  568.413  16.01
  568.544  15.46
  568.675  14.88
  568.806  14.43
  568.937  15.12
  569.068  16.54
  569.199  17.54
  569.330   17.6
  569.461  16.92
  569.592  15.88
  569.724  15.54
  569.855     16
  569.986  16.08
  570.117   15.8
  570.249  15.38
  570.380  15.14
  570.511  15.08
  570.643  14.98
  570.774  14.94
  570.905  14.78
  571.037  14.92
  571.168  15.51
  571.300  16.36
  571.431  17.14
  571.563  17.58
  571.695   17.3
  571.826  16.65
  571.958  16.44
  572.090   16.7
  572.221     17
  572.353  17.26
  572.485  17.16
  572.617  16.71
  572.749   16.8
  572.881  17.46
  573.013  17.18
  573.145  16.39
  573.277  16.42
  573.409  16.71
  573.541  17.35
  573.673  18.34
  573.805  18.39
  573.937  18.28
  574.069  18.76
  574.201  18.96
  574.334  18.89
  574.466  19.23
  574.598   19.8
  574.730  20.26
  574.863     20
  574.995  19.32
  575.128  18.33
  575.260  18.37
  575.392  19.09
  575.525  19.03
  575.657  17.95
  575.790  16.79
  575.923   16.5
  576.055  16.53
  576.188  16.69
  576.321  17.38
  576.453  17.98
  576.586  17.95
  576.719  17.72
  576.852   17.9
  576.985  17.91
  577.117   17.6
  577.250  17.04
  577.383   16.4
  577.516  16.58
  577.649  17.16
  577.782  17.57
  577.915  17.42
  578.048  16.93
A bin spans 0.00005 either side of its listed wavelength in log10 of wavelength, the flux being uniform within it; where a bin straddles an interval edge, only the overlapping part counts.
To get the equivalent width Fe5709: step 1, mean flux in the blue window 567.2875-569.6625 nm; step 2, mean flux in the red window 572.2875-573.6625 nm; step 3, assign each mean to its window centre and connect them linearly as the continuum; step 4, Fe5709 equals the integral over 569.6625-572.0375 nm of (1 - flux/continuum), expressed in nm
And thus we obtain 0.12 nm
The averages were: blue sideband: 16.4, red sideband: 17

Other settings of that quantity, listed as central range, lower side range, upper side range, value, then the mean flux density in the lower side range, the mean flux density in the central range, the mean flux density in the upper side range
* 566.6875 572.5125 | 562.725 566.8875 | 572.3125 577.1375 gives 0.29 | 16.2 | 16.2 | 17.9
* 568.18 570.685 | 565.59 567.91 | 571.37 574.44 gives 0.13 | 16.2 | 15.9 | 17.4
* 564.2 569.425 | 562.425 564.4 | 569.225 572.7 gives -0.05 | 16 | 16.3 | 16.2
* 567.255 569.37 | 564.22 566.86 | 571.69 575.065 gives 0.06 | 16.3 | 16.4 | 17.8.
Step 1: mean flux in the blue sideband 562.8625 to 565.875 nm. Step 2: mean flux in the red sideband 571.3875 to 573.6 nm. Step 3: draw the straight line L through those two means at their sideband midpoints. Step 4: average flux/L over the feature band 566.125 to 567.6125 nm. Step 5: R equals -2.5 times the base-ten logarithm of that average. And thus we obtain 0.01 mag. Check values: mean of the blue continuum 16.2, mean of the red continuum 16.9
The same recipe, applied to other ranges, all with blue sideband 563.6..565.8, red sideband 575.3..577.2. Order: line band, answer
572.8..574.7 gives -0.05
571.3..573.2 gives 0.01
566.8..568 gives 0.00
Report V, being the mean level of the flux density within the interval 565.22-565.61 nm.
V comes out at 16.2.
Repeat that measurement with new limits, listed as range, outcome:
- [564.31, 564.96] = 16.7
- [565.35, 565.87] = 15.8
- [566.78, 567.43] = 16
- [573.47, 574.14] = 18.2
